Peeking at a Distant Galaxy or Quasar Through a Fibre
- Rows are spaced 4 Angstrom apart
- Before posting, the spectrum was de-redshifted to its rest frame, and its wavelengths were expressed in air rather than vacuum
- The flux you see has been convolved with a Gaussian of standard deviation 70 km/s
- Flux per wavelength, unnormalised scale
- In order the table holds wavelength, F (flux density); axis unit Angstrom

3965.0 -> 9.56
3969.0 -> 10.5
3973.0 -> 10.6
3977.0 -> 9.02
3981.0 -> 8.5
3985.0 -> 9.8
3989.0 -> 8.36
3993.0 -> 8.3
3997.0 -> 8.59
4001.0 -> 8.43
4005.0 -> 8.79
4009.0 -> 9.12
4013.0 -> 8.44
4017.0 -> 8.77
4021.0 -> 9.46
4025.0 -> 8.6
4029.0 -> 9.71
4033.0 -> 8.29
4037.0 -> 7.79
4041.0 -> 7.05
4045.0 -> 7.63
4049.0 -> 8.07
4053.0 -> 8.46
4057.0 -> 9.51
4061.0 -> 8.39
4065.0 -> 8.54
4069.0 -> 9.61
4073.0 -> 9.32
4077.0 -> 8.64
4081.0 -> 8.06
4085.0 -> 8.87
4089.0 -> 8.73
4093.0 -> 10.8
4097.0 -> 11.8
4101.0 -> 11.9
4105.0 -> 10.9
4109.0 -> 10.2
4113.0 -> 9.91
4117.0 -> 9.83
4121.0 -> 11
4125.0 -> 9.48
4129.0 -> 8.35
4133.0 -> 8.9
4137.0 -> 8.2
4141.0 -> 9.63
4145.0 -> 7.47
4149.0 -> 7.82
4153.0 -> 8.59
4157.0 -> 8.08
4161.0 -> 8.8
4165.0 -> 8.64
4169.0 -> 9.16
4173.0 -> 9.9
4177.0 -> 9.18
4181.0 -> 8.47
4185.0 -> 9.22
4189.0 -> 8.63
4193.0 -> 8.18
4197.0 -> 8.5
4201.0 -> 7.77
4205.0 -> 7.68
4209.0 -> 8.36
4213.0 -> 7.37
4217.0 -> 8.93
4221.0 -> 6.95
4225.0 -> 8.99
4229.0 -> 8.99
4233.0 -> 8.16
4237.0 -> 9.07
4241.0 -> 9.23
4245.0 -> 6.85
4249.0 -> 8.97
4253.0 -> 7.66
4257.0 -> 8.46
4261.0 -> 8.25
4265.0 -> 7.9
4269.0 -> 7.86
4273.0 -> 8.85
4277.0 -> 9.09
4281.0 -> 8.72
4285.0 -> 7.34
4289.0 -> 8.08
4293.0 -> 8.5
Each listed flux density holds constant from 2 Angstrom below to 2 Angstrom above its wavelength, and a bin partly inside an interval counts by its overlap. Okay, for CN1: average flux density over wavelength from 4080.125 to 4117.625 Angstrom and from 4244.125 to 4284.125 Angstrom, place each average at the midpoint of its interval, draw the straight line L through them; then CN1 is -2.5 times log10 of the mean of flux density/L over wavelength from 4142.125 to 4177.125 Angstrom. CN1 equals 0.10 mag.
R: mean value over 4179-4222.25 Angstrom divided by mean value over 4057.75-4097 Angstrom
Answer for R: 0.90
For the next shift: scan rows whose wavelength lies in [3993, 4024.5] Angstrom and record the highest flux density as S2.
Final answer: 9.46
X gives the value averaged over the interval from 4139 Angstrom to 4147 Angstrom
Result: 8.55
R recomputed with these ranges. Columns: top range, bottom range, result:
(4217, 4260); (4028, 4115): 0.91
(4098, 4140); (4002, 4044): 1.16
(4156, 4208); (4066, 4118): 0.88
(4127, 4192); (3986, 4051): 1.02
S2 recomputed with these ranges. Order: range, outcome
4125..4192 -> 9.9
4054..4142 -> 11.9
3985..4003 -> 9.8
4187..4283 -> 9.23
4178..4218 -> 9.22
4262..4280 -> 9.09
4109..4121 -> 11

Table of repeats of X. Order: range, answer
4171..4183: 9.18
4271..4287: 8.5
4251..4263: 8.12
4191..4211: 8.1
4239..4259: 8.23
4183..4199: 8.63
